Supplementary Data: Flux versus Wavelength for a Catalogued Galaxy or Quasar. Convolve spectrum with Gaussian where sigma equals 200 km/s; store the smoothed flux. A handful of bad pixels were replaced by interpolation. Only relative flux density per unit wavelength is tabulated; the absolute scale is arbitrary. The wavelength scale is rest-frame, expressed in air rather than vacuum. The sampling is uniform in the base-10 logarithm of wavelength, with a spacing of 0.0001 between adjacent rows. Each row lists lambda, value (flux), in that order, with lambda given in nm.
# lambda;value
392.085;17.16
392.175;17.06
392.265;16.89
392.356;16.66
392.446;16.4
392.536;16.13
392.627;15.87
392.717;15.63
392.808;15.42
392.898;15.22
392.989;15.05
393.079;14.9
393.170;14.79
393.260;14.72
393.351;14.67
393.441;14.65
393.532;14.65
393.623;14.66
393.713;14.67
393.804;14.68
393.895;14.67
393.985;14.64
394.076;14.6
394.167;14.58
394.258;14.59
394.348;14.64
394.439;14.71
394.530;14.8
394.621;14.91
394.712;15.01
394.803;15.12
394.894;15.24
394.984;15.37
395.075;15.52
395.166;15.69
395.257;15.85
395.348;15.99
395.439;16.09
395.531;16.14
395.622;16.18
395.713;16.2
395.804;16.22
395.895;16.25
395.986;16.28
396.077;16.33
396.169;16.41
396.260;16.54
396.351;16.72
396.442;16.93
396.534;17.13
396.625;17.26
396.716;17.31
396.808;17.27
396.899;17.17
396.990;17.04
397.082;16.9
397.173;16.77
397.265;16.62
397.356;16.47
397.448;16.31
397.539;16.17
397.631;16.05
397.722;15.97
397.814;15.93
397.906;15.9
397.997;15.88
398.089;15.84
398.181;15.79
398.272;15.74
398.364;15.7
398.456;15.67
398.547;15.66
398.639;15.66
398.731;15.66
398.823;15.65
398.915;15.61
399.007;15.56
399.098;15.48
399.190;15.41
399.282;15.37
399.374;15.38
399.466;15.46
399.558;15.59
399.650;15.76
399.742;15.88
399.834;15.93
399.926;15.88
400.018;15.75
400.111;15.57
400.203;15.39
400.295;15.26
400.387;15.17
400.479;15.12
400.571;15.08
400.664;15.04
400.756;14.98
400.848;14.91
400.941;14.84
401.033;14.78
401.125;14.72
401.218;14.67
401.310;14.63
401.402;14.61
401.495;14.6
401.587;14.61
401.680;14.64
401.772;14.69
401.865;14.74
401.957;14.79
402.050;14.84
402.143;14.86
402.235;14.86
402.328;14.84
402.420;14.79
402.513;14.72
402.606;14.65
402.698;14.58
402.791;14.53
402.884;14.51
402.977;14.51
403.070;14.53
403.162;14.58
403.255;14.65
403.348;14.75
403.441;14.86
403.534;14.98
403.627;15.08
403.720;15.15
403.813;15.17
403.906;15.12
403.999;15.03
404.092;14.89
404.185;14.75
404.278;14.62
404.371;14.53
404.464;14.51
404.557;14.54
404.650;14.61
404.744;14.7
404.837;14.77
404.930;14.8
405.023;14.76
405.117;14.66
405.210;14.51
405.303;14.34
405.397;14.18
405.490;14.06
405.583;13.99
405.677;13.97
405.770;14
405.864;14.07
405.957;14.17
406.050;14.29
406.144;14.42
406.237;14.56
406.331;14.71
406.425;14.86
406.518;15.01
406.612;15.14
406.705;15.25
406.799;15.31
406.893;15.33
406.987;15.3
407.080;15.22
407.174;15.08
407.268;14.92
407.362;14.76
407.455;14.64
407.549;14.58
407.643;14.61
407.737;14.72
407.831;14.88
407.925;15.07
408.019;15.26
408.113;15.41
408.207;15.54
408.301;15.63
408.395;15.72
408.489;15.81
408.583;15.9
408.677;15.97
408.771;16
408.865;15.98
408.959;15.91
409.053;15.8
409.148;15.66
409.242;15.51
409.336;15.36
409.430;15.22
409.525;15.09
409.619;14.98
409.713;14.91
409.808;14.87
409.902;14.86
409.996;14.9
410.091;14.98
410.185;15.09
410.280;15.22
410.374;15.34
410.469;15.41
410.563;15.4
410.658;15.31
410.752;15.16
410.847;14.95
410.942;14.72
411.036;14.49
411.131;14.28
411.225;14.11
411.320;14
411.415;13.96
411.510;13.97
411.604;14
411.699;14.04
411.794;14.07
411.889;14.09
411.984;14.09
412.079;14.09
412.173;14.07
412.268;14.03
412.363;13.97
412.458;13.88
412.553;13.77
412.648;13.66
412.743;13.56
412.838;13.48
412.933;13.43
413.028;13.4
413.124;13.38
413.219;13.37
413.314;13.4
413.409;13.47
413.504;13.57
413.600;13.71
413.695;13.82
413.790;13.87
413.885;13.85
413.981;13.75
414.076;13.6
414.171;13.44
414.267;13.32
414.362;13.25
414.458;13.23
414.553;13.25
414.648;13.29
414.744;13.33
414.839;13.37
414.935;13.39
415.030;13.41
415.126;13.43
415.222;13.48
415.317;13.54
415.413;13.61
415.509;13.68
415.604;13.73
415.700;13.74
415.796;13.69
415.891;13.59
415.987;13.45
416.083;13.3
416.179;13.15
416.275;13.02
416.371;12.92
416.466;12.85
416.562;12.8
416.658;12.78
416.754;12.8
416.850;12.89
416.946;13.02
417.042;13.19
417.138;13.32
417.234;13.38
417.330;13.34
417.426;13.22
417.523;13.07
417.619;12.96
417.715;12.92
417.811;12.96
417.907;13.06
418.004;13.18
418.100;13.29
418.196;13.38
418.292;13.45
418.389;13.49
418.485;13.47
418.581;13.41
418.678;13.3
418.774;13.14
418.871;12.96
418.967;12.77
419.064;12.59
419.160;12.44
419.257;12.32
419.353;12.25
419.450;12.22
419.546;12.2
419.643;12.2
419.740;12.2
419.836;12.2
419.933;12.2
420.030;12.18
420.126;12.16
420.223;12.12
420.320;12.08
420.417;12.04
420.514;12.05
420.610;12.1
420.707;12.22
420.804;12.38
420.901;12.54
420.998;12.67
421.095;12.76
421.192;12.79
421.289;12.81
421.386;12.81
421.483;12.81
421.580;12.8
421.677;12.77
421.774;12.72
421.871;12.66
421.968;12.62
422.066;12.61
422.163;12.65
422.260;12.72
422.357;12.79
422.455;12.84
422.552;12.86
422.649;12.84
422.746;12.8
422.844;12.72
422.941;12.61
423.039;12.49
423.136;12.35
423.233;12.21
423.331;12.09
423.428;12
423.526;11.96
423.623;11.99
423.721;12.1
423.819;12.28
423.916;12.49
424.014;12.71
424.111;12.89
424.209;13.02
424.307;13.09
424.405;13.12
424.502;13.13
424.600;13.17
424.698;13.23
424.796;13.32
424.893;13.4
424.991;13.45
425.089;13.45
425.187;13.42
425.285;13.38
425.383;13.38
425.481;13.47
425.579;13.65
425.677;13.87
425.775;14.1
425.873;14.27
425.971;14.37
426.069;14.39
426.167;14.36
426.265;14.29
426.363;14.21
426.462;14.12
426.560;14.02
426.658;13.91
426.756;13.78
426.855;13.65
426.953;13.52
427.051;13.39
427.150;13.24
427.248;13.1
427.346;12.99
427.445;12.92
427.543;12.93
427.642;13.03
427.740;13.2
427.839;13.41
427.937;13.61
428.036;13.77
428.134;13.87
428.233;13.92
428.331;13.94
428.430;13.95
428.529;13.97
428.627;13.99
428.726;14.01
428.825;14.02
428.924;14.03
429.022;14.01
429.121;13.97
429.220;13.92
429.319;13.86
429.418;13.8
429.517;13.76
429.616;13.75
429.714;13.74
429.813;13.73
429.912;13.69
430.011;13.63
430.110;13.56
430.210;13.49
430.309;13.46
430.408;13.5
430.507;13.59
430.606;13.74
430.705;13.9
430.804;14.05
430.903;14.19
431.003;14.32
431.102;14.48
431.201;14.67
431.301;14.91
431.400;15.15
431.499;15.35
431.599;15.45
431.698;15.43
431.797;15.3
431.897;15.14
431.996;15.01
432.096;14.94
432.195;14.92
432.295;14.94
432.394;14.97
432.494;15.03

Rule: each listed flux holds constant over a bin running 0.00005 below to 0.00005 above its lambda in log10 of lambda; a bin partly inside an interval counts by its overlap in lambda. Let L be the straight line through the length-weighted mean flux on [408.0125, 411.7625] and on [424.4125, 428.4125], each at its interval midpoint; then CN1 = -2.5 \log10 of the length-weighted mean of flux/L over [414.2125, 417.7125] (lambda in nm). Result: 0.10 mag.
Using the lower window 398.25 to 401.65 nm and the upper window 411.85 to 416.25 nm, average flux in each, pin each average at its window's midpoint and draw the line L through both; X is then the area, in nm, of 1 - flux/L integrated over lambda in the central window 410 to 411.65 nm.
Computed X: -0.09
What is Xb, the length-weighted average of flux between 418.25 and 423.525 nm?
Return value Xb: 12.6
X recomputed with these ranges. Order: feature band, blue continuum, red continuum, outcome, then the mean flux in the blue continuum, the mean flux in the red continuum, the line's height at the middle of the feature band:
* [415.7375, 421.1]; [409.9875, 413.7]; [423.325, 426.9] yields 0.373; 14.2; 13.4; 13.8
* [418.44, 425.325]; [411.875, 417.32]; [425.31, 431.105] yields 0.495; 13.5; 13.8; 13.6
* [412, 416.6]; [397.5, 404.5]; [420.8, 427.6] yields 0.150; 15.2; 13.1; 14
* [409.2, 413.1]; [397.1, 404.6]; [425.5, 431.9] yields 0.075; 15.2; 13.9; 14.8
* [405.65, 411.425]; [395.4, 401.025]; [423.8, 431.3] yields 0.043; 16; 13.7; 15.1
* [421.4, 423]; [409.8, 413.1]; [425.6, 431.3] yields 0.145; 14.3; 13.8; 14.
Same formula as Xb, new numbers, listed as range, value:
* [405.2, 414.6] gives 14.5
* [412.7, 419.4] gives 13.3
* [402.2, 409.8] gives 14.9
